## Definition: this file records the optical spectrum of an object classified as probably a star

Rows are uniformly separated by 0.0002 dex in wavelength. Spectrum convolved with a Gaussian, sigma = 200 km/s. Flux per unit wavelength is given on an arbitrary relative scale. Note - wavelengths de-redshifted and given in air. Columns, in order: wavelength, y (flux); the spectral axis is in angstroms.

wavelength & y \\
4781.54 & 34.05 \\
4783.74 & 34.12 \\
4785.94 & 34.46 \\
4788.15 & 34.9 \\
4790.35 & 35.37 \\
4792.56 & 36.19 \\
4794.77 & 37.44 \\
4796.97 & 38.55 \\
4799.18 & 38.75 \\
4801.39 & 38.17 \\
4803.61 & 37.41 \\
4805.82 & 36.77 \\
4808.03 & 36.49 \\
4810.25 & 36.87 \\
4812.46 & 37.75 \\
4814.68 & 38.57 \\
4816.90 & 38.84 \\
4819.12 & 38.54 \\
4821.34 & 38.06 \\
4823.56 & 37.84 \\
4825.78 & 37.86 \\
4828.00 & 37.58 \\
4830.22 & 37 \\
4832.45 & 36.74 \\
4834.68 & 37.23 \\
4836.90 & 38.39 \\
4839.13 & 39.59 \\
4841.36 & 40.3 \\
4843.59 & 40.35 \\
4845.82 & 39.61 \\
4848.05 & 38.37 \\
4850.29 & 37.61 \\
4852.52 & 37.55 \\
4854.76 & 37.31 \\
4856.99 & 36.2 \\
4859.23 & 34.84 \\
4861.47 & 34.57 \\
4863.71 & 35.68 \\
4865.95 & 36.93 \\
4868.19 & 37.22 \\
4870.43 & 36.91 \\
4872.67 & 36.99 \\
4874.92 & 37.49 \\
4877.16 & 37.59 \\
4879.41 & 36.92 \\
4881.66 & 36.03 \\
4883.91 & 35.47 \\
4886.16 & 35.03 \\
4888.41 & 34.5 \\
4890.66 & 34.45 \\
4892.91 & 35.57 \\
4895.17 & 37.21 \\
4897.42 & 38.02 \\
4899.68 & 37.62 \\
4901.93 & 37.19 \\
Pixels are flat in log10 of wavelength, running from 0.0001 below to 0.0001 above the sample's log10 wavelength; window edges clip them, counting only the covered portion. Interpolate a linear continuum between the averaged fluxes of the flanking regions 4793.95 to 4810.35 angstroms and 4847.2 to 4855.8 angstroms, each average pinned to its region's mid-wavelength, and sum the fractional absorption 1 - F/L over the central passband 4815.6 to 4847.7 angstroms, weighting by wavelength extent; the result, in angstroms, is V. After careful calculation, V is -0.7 angstroms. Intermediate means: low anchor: 37.6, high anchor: 37.7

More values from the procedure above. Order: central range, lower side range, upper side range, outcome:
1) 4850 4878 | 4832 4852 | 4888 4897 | 0.6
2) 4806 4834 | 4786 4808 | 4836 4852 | 0.3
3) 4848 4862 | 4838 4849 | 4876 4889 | 0.7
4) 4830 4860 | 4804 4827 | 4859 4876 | -0.8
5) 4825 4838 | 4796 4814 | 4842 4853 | 0.3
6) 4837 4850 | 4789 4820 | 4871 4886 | -0.8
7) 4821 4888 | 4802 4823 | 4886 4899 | -0.9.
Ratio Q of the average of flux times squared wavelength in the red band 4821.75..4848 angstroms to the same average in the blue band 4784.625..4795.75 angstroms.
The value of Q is 1.1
